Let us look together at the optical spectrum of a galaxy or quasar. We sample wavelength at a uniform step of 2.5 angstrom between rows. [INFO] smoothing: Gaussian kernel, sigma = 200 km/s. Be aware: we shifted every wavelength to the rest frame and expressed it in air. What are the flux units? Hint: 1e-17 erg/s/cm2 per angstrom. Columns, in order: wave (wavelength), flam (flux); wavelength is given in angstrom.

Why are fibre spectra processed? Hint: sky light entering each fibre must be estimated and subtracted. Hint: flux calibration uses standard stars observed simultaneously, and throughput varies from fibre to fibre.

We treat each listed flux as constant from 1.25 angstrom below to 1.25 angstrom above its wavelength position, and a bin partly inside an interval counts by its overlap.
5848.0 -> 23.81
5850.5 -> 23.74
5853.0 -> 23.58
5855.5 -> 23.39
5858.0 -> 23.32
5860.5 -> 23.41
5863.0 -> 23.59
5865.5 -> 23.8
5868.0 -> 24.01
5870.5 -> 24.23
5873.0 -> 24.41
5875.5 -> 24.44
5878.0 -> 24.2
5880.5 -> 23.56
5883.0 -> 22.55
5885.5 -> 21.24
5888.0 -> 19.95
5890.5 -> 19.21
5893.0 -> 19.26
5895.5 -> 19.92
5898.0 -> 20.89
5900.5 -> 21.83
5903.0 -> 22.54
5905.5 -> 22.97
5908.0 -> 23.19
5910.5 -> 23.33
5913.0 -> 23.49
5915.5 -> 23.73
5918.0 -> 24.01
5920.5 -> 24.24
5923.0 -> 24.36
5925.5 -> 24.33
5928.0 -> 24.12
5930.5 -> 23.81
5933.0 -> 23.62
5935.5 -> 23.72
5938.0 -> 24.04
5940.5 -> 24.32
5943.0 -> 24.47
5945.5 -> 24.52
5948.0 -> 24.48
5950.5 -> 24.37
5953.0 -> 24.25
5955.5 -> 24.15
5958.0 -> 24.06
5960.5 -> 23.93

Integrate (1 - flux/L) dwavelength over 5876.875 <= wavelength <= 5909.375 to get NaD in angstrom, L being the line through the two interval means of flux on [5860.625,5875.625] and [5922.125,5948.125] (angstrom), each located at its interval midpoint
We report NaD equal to 3.3 angstrom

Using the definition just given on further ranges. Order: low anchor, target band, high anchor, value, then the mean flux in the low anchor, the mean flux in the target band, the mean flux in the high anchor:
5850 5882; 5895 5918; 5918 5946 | 1.3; 23.8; 22.6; 24.1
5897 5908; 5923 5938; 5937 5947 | -0.2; 22.2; 24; 24.3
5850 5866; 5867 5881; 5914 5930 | -0.3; 23.5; 24.2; 24.1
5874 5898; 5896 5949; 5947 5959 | -1.2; 21.6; 23.6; 24.3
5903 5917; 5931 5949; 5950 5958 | -0.2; 23.3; 24.1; 24.2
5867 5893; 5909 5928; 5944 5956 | -0.3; 22.6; 23.9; 24.4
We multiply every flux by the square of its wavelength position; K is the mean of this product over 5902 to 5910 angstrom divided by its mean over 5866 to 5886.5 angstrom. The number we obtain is 0.98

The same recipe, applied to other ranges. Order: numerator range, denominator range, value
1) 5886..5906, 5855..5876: 0.88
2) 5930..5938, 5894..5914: 1.08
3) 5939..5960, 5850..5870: 1.06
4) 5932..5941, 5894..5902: 1.16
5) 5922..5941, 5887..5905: 1.18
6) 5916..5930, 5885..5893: 1.23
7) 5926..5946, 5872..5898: 1.12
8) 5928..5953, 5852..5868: 1.05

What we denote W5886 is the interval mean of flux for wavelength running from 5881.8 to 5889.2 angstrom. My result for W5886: 21.2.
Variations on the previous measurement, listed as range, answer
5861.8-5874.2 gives 24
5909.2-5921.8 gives 23.8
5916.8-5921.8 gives 24.1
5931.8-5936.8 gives 23.7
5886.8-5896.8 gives 19.6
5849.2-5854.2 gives 23.7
